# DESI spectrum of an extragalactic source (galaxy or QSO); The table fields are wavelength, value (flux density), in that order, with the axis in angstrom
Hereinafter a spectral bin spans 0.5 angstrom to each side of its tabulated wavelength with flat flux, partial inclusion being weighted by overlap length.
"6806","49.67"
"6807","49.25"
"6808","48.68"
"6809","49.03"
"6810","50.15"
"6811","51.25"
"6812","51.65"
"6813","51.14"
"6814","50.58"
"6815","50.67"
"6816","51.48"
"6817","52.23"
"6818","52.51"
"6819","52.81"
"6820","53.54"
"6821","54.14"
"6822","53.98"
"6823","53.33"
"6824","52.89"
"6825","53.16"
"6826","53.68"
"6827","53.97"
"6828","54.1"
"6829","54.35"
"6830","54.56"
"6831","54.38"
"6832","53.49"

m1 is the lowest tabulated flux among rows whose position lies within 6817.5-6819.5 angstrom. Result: 52.51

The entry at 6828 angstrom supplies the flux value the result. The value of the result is 54.1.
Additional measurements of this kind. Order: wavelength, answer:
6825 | 53.16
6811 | 51.25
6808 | 48.68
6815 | 50.67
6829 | 54.35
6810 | 50.15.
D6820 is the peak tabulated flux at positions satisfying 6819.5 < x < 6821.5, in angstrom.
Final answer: 54.14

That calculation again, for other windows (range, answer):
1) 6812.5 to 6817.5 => 52.23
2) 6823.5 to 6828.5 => 54.1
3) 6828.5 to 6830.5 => 54.56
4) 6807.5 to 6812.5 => 51.65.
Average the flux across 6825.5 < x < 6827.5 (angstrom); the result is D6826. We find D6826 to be 53.8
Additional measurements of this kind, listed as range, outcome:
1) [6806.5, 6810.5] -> 49.3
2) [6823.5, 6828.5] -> 53.6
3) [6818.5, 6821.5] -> 53.5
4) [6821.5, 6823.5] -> 53.7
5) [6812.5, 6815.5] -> 50.8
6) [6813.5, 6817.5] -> 51.2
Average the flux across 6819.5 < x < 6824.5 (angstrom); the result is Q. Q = 53.6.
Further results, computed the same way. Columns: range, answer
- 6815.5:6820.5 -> 52.5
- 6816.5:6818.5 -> 52.4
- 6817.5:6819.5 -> 52.7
